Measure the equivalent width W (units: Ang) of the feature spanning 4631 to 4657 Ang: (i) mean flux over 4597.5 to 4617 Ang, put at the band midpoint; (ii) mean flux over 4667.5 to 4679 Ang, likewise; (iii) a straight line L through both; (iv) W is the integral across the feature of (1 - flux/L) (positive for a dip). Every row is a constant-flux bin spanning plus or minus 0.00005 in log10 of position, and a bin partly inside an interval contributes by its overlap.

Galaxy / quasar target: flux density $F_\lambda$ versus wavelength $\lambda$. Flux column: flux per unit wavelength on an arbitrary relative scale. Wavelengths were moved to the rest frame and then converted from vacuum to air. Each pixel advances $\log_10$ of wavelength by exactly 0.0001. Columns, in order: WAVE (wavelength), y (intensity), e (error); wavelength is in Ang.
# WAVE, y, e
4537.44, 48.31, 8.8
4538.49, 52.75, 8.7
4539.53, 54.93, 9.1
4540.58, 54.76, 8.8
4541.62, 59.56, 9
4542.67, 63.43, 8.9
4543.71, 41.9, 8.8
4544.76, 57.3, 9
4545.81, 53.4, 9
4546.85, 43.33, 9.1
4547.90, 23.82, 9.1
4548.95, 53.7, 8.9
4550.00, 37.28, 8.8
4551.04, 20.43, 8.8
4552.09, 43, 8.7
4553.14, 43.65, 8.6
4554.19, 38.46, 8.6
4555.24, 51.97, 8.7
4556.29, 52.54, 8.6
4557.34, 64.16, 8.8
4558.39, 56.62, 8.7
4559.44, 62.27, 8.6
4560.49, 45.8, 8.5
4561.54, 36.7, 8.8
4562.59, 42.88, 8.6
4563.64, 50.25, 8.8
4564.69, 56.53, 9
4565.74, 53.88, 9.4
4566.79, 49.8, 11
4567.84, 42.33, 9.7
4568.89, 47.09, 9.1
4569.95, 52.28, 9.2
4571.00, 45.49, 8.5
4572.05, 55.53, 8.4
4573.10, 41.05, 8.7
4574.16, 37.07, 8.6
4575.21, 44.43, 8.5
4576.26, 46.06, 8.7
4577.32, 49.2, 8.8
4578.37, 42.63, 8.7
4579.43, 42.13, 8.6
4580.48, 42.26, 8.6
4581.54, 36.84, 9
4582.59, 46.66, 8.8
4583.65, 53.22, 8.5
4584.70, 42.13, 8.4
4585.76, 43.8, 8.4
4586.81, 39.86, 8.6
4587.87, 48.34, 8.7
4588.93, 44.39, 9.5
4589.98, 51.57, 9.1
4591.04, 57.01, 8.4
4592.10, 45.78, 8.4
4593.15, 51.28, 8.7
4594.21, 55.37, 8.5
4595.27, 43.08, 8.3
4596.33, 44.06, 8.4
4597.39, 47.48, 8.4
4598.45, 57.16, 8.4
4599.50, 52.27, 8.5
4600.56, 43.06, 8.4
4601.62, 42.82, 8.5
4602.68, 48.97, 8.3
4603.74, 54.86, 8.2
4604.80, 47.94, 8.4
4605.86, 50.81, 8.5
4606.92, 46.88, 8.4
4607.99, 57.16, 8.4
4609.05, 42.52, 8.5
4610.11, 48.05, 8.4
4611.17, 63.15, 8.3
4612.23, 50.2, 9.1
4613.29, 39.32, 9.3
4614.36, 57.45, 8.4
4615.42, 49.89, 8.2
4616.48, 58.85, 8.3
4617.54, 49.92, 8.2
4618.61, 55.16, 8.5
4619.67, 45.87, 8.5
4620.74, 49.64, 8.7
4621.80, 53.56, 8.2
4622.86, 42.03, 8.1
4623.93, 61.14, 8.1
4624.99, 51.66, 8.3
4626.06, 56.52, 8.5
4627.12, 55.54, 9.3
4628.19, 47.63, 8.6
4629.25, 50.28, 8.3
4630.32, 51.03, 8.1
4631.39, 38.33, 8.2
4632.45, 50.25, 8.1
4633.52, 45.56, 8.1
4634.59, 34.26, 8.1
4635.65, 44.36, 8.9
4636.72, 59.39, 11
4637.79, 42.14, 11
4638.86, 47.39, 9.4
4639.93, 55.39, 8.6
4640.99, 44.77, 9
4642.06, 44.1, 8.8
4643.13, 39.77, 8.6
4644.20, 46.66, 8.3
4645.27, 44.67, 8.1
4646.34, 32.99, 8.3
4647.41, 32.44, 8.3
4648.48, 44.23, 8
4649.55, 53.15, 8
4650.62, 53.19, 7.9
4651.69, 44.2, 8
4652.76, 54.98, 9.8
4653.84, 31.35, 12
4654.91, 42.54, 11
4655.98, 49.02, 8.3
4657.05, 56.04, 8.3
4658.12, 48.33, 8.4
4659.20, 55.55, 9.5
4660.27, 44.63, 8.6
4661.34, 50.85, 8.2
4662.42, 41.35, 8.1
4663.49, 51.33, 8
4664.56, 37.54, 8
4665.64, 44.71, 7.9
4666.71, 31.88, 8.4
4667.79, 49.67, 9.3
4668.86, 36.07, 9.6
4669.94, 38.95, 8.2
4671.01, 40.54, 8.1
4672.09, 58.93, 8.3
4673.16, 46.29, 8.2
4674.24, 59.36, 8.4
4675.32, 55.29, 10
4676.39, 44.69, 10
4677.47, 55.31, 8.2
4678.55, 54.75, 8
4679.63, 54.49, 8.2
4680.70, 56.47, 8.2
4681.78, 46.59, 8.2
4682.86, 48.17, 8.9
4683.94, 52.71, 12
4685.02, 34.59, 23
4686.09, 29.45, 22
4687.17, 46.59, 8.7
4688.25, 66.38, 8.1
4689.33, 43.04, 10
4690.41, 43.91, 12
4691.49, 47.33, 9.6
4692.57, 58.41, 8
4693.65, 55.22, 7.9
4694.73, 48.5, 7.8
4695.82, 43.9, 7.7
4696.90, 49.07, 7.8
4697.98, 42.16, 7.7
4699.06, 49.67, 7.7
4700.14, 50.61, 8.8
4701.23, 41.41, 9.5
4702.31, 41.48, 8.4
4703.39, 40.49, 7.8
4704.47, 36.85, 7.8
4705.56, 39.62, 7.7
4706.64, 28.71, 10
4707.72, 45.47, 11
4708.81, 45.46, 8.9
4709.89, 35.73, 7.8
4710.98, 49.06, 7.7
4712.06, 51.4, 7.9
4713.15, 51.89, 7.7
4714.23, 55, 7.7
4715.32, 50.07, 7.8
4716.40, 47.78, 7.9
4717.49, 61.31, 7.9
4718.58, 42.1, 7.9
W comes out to 2.4 Ang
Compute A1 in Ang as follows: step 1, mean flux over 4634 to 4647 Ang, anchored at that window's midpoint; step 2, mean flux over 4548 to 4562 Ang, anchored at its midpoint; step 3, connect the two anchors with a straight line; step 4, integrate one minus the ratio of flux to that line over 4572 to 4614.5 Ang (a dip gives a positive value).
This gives -2.0 Ang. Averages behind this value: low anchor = 46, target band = 47.5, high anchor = 44.5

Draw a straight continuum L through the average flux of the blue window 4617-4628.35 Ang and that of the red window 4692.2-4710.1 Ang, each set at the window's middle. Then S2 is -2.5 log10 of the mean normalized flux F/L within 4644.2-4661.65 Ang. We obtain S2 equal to 0.06 mag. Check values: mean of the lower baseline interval 51.8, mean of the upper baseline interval 44.3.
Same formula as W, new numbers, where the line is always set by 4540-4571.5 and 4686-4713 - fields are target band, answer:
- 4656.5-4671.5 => 0.4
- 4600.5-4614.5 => -0.7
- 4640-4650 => 0.8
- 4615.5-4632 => -1.5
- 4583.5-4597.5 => 0.0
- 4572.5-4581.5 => 0.9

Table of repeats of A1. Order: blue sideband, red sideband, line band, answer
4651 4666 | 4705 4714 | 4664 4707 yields -1.1 Ang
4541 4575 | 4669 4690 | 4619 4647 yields 0.5 Ang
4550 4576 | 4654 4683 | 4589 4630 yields -2.7 Ang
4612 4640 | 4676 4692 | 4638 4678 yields 2.3 Ang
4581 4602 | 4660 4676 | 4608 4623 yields -1.3 Ang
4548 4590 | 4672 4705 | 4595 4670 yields -0.6 Ang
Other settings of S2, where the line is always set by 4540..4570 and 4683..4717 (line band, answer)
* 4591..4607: -0.04 mag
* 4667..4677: -0.02 mag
